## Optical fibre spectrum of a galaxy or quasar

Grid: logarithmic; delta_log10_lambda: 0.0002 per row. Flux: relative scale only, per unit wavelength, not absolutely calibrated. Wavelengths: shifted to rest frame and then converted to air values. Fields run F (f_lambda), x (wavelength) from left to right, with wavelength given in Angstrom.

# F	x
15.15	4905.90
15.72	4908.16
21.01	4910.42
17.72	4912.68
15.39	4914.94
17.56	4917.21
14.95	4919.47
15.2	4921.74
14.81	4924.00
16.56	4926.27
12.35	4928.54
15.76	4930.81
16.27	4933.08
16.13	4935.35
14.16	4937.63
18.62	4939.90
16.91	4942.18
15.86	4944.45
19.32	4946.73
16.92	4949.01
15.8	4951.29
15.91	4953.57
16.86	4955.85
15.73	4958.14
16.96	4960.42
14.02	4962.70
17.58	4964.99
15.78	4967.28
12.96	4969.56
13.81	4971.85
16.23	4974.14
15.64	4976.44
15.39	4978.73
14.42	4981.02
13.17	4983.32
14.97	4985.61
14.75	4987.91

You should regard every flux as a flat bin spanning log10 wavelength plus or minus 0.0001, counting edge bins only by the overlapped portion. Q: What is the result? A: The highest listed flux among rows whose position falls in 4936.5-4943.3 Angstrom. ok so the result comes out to 18.62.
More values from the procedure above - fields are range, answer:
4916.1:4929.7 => 17.56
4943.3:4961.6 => 19.32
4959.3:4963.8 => 16.96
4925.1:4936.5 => 16.56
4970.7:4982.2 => 16.23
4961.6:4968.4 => 17.58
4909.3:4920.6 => 21.01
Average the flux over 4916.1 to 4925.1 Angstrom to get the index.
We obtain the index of 15.6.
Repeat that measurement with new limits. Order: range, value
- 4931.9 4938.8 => 15.5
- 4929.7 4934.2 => 16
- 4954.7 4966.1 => 16.2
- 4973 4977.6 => 15.9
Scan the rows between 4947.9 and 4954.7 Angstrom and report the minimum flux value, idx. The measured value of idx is 15.8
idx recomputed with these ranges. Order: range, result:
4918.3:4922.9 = 14.95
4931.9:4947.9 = 14.16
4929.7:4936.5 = 15.76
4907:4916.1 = 15.39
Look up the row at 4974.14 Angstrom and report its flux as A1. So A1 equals 16.23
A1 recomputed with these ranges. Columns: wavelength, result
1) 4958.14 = 15.73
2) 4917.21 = 17.56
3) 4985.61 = 14.97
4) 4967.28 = 15.78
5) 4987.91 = 14.75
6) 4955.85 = 16.86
